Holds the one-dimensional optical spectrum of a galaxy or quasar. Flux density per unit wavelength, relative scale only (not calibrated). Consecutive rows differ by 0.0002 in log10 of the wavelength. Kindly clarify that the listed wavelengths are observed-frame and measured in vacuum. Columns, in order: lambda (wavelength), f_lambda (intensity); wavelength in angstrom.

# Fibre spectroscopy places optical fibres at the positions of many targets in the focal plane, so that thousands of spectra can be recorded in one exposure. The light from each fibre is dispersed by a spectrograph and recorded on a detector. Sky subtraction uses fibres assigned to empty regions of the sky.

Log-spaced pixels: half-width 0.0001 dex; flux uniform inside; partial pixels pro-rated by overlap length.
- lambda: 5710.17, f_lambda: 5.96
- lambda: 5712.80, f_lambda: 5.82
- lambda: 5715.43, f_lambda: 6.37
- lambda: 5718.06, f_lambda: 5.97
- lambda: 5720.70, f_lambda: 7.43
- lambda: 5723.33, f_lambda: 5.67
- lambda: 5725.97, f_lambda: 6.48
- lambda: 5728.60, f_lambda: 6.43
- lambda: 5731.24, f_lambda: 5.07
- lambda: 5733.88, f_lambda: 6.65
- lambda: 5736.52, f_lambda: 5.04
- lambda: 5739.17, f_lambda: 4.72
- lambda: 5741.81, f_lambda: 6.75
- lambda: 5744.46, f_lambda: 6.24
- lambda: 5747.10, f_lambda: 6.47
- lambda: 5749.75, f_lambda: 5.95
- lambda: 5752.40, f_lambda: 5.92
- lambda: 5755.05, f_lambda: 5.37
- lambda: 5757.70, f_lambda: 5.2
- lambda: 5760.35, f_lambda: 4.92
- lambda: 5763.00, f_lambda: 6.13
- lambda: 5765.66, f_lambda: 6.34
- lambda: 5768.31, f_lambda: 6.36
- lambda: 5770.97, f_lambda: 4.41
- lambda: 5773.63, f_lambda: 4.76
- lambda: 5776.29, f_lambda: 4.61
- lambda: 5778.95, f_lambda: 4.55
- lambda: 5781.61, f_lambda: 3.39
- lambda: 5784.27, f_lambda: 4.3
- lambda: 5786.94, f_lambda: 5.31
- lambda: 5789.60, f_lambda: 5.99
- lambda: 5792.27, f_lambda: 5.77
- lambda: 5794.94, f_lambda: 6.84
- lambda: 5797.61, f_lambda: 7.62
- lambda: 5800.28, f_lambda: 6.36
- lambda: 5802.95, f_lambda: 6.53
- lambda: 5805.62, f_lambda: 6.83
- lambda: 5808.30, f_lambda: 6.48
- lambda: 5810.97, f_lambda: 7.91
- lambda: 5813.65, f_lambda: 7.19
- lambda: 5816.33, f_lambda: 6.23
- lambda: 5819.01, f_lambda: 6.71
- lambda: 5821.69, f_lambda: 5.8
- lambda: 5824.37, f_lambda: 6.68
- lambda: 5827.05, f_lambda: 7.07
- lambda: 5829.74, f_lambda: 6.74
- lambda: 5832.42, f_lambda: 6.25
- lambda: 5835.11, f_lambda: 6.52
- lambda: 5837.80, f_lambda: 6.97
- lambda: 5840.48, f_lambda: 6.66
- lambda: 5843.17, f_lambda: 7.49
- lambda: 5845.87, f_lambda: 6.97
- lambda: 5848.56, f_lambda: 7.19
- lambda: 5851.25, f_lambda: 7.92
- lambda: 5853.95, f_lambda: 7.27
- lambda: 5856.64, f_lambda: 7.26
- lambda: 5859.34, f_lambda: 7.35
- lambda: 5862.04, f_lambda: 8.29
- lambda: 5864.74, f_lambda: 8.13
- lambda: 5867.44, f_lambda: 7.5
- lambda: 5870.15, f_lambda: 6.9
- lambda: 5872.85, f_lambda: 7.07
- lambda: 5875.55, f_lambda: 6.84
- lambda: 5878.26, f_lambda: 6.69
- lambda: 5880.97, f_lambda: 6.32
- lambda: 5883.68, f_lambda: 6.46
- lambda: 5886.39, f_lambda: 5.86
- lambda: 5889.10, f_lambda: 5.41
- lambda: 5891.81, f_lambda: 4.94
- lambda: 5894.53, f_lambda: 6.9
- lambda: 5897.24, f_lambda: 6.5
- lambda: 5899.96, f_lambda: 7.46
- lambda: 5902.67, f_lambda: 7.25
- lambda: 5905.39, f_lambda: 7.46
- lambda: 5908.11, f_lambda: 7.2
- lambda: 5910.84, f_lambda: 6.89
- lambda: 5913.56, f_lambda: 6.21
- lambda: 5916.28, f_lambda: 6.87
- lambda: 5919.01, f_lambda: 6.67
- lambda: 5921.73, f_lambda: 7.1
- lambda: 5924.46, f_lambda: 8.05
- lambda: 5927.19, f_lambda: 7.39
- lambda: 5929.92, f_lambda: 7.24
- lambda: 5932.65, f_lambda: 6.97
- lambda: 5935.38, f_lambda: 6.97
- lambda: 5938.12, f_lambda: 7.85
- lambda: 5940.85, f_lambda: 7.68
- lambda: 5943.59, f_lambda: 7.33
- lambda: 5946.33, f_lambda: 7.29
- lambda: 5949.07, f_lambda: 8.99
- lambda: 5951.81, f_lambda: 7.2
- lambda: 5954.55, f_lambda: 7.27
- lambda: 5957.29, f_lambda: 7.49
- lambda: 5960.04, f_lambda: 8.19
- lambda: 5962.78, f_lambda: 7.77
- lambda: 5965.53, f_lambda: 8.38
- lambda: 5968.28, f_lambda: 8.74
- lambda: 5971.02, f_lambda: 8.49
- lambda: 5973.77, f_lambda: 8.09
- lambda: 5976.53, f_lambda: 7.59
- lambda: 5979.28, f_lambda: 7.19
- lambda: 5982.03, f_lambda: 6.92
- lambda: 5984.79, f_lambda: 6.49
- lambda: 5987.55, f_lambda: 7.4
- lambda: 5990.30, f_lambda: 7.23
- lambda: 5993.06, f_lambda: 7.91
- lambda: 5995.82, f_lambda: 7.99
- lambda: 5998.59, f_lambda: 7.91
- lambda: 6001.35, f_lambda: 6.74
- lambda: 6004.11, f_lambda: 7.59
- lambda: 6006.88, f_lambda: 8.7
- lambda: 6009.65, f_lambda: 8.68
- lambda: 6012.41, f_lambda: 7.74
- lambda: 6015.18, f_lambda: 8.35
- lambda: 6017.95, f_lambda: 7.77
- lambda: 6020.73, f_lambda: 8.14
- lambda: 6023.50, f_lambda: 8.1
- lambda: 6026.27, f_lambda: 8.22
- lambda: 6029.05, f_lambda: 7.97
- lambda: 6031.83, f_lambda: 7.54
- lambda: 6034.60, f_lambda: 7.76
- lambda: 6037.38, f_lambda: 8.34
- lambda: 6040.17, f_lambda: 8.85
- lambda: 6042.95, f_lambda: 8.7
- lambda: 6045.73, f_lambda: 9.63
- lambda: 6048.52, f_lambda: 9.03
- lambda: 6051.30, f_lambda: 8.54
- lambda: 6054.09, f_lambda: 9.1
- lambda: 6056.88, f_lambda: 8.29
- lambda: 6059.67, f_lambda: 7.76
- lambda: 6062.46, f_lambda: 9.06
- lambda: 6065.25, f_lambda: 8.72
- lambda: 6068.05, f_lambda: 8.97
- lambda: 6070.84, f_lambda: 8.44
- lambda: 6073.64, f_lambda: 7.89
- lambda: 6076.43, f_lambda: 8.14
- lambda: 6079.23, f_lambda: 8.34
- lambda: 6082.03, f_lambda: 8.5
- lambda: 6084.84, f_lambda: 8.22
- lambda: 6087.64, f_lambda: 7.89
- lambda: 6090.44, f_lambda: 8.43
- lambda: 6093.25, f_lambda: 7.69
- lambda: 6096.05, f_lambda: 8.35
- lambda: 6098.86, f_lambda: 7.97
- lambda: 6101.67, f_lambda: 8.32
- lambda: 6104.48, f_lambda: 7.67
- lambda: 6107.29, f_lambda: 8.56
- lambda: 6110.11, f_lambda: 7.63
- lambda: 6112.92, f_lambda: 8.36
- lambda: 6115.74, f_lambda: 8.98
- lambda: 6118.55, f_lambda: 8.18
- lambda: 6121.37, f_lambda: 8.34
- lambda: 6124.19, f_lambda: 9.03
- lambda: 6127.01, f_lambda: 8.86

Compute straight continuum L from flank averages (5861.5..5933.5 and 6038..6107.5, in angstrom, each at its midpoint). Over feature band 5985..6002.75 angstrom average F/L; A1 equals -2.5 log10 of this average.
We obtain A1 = 0.040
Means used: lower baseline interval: 6.89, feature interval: 7.46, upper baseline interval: 8.44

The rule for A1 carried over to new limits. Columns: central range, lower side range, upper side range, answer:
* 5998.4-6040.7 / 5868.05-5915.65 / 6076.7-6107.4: -0.057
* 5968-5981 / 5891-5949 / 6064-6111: -0.064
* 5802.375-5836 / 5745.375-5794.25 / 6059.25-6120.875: -0.156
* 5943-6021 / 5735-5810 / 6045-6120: -0.038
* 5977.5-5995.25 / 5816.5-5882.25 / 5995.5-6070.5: 0.106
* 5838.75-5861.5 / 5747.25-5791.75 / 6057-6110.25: -0.207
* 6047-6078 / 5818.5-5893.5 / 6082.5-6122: -0.076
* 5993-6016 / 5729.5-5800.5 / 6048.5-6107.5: -0.036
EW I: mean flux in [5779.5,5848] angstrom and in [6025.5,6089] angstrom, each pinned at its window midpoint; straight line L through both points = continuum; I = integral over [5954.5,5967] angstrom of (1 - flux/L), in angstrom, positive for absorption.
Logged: -0.41 angstrom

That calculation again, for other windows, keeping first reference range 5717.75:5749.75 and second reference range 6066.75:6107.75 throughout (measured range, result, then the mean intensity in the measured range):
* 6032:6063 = -2.4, 8.59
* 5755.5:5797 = 6.8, 5.3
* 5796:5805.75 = -0.5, 6.84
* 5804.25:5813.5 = -0.8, 7.09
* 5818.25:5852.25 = -0.7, 6.84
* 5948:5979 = -2.1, 7.98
